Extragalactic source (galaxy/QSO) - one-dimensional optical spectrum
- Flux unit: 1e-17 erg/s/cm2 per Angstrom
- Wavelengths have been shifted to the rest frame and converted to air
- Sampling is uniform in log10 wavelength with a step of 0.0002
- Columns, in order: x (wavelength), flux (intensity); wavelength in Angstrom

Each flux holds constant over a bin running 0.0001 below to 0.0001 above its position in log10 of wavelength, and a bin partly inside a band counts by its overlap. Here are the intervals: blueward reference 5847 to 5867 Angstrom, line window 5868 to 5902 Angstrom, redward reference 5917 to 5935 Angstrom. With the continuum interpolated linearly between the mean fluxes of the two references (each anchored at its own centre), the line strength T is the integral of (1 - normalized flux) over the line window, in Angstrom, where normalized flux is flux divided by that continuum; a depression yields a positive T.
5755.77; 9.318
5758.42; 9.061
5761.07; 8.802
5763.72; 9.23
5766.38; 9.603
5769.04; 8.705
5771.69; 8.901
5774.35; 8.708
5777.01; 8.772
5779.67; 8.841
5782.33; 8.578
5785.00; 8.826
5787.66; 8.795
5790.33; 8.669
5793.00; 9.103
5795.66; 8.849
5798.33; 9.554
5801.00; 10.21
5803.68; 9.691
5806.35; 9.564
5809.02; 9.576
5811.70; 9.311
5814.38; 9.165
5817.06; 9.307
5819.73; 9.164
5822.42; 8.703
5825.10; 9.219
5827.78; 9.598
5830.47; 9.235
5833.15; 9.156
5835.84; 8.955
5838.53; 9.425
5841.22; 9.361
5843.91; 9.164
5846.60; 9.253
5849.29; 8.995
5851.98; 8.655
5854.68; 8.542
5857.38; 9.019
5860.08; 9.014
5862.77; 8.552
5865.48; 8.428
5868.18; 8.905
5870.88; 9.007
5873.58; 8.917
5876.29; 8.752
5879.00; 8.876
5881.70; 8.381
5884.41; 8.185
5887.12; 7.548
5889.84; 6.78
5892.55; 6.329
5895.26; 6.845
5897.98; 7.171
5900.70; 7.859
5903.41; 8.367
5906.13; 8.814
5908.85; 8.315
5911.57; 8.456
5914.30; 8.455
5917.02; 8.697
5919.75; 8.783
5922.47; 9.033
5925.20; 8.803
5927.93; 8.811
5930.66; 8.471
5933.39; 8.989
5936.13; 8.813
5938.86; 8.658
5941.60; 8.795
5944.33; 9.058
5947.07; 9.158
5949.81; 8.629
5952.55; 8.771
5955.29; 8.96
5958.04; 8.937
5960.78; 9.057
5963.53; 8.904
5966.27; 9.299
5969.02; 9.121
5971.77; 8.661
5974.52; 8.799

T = 3.29 Angstrom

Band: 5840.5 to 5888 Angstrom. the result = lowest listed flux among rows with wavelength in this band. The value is 7.548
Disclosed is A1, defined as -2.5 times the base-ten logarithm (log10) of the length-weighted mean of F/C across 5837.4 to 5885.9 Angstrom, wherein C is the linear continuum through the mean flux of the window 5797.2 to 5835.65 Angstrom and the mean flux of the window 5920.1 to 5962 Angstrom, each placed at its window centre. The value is 0.04 mag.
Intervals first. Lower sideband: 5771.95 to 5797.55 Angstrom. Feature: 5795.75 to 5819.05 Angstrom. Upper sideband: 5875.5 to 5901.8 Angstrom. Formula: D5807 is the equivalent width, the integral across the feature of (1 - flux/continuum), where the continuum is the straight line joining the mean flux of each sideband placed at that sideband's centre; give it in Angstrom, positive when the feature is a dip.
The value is -2.6 Angstrom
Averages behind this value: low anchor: 8.81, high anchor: 7.65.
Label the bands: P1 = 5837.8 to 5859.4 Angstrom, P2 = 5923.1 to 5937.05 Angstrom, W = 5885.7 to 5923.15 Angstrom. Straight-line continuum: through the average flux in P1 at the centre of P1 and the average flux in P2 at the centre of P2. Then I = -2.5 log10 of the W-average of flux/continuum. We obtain 0.119 mag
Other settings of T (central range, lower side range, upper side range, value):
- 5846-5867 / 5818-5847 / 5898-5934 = 0.5 Angstrom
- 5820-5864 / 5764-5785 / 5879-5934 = -2.8 Angstrom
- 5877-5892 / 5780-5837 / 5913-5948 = 1.8 Angstrom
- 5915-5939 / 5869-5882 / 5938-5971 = 0.3 Angstrom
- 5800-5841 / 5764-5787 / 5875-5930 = -3.4 Angstrom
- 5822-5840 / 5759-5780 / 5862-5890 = -1.1 Angstrom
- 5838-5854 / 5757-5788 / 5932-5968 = -0.3 Angstrom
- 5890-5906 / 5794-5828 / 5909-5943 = 2.7 Angstrom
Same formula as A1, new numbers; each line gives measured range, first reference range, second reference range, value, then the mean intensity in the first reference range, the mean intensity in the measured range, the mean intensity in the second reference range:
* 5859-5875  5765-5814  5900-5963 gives 0.014 mag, 9.13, 8.8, 8.74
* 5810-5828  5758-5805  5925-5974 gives -0.021 mag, 9.05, 9.19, 8.88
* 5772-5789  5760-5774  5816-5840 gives 0.037 mag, 9.03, 8.76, 9.2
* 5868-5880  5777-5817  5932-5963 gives 0.017 mag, 9.18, 8.89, 8.89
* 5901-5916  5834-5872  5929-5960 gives 0.055 mag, 8.95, 8.45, 8.84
